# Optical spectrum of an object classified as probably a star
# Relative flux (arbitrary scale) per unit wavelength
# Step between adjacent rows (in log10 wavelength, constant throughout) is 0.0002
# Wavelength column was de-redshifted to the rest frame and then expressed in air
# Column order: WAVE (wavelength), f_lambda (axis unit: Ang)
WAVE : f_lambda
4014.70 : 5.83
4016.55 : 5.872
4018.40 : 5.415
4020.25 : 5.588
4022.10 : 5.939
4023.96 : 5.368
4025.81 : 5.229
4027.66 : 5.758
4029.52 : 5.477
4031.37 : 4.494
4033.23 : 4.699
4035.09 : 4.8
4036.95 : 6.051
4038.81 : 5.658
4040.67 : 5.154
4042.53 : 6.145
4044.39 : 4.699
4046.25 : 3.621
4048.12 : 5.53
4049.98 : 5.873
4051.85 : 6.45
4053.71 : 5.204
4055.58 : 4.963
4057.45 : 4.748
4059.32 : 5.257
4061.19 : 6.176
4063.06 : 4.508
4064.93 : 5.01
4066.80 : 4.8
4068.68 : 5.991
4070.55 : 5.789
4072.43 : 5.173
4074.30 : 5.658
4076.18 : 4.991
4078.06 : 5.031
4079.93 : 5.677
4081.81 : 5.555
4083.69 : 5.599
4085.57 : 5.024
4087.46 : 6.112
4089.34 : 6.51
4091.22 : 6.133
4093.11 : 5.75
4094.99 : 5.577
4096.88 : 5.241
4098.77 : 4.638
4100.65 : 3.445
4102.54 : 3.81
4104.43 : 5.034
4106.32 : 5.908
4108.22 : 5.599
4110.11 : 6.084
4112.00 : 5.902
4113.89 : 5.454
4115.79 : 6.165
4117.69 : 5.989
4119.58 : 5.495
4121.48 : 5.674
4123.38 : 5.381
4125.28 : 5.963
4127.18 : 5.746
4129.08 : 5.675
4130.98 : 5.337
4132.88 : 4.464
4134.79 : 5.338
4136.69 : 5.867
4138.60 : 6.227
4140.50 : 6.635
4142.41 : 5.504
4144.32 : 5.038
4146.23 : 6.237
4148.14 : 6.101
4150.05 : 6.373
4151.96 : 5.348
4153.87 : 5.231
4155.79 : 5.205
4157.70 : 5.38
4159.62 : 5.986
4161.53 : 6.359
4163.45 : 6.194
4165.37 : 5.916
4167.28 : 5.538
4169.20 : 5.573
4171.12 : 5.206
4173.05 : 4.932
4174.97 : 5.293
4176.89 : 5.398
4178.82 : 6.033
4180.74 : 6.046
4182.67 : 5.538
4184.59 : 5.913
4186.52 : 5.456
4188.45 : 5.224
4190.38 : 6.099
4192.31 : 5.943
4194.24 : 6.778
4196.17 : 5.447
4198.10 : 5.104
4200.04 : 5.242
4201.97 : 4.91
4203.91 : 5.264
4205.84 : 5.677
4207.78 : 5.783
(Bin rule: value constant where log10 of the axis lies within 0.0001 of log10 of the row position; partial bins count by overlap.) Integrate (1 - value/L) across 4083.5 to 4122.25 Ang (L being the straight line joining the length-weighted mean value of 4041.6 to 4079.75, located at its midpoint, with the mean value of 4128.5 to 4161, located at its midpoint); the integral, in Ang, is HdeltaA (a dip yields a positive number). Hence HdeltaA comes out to -0.1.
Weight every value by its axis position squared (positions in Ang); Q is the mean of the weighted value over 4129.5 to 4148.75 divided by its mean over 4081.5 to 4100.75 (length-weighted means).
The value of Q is 1.1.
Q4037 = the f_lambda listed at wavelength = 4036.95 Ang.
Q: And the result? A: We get 6.051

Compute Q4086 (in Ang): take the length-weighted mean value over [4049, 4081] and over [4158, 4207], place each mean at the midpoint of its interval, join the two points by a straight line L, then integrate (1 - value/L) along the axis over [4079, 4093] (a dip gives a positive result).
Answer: -0.98 Ang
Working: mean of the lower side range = 5.37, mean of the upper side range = 5.64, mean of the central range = 5.8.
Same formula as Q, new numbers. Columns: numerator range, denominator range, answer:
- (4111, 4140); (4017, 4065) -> 1.11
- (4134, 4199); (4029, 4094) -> 1.12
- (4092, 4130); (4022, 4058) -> 1.06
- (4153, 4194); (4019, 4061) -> 1.14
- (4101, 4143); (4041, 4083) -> 1.08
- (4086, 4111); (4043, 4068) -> 1.06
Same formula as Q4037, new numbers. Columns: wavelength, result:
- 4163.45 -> 6.194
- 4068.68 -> 5.991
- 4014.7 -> 5.83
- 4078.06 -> 5.031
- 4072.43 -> 5.173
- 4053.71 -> 5.204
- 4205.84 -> 5.677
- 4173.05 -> 4.932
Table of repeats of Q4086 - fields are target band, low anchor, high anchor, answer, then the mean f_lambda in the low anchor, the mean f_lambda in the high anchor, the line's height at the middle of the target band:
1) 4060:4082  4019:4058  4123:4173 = 0.3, 5.31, 5.68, 5.42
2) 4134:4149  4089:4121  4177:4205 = -1.0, 5.44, 5.64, 5.52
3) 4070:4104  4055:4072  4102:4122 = 0.6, 5.25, 5.59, 5.41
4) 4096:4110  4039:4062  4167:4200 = 1.4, 5.33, 5.61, 5.44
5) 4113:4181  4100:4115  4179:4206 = -3.5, 5.2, 5.63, 5.4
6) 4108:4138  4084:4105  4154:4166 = -1.0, 5.22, 5.79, 5.47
